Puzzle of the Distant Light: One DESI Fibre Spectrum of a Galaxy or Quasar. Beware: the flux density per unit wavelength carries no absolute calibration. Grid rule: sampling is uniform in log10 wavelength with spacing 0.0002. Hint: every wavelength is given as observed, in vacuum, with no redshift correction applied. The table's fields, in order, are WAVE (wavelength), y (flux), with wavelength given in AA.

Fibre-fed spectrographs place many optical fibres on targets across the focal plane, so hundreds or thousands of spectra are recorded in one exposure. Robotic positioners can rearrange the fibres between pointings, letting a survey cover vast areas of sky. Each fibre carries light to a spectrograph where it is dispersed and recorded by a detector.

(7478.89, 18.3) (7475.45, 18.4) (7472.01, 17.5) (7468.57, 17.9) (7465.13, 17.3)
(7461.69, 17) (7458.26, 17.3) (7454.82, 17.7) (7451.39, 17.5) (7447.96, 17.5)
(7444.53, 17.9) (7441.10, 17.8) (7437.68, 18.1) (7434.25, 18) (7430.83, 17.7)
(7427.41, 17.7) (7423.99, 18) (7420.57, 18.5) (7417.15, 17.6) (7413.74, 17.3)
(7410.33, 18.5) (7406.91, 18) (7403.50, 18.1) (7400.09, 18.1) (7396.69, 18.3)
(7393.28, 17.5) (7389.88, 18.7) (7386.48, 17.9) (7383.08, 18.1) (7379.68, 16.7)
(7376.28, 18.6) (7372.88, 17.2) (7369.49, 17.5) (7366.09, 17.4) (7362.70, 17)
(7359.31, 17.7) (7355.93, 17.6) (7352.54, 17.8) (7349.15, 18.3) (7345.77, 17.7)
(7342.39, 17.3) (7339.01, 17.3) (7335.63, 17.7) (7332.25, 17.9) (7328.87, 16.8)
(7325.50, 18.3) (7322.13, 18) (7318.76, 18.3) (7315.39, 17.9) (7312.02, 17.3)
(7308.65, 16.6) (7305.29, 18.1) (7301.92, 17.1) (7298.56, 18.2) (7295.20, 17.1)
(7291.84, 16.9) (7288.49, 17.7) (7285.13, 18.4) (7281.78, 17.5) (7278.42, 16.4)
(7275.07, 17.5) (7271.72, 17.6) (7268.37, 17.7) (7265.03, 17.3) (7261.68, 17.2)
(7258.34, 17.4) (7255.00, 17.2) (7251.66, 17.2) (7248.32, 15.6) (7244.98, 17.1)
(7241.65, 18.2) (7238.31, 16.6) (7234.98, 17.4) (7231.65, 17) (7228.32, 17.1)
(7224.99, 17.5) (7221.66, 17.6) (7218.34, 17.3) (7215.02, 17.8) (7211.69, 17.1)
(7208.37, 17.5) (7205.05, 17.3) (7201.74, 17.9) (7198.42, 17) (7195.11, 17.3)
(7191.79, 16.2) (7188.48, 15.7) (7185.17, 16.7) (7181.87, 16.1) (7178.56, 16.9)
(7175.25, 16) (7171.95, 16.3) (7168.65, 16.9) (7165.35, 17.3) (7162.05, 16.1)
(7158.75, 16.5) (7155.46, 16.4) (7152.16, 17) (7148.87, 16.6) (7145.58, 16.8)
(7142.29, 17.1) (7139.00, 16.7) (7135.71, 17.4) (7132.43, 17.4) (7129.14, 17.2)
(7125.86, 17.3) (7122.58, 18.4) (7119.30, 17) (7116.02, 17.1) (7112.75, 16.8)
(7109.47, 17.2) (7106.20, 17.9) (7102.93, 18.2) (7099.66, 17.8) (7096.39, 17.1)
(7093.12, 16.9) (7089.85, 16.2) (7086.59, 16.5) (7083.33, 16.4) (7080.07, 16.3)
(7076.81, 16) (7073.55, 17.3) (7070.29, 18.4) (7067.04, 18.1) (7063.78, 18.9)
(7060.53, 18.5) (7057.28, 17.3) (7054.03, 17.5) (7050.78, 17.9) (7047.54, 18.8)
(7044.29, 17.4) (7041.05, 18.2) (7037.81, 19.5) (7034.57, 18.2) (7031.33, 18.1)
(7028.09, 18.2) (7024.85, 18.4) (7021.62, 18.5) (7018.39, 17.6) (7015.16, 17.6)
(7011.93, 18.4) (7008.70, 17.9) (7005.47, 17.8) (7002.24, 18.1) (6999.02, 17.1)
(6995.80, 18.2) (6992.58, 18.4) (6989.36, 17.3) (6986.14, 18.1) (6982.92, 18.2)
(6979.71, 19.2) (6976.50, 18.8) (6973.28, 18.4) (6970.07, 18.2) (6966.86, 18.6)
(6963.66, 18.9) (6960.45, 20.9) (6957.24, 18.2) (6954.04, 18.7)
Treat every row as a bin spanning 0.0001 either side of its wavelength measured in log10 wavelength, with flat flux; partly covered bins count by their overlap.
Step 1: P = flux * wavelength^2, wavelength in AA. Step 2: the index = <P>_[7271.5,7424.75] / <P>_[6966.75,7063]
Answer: 1.07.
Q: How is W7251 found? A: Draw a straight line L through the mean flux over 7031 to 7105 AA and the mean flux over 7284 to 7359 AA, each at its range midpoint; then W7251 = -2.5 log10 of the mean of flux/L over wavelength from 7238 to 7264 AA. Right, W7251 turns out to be 0.03 mag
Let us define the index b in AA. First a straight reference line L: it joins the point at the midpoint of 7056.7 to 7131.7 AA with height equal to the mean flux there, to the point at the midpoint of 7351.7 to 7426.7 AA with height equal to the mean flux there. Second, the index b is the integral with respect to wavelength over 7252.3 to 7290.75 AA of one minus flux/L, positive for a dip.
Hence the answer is 0.4 AA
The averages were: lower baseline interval 17.3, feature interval 17.4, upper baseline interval 17.8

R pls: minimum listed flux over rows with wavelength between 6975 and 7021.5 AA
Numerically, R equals 17.1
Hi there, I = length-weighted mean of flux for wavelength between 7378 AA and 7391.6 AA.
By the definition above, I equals 17.9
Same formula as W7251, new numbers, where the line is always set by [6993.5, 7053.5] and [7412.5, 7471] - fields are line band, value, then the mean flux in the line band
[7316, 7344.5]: 0.01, 17.7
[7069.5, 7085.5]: 0.08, 16.8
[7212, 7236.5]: 0.03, 17.4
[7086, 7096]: 0.09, 16.6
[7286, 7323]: 0.02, 17.6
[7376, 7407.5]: -0.01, 18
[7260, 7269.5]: 0.03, 17.4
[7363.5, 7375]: 0.02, 17.4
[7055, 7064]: 0.00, 18.1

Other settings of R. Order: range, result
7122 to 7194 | 15.7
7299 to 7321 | 16.6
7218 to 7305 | 15.6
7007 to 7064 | 17.3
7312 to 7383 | 16.7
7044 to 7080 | 16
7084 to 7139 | 16.2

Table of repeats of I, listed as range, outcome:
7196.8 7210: 17.4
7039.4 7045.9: 17.8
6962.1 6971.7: 18.6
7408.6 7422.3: 18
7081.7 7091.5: 16.4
